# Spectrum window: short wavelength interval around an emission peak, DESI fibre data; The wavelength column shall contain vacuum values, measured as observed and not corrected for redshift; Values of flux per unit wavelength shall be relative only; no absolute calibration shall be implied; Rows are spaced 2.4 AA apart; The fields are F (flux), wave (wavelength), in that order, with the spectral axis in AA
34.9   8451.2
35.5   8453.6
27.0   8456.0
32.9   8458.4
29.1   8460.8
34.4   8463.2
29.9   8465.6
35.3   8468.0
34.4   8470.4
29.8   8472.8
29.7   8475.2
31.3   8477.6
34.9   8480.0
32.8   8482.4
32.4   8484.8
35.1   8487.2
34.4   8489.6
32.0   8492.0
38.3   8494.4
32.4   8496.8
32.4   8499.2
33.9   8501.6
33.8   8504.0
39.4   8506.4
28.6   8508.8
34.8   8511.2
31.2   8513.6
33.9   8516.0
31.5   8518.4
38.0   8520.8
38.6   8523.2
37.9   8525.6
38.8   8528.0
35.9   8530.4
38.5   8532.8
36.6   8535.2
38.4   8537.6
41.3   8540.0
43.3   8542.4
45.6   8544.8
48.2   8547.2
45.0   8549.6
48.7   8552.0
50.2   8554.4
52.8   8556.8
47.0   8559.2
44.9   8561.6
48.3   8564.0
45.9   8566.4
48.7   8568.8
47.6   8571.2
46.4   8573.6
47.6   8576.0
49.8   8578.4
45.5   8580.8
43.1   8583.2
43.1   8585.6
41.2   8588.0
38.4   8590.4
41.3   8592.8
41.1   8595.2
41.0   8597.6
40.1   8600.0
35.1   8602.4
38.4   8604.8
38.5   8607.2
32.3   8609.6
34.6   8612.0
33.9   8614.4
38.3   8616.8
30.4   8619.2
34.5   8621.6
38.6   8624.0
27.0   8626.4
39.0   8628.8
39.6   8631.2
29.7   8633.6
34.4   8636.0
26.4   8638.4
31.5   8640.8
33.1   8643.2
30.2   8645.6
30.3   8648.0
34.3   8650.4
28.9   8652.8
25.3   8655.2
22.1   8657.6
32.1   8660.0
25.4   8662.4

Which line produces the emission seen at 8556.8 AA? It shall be Mg II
